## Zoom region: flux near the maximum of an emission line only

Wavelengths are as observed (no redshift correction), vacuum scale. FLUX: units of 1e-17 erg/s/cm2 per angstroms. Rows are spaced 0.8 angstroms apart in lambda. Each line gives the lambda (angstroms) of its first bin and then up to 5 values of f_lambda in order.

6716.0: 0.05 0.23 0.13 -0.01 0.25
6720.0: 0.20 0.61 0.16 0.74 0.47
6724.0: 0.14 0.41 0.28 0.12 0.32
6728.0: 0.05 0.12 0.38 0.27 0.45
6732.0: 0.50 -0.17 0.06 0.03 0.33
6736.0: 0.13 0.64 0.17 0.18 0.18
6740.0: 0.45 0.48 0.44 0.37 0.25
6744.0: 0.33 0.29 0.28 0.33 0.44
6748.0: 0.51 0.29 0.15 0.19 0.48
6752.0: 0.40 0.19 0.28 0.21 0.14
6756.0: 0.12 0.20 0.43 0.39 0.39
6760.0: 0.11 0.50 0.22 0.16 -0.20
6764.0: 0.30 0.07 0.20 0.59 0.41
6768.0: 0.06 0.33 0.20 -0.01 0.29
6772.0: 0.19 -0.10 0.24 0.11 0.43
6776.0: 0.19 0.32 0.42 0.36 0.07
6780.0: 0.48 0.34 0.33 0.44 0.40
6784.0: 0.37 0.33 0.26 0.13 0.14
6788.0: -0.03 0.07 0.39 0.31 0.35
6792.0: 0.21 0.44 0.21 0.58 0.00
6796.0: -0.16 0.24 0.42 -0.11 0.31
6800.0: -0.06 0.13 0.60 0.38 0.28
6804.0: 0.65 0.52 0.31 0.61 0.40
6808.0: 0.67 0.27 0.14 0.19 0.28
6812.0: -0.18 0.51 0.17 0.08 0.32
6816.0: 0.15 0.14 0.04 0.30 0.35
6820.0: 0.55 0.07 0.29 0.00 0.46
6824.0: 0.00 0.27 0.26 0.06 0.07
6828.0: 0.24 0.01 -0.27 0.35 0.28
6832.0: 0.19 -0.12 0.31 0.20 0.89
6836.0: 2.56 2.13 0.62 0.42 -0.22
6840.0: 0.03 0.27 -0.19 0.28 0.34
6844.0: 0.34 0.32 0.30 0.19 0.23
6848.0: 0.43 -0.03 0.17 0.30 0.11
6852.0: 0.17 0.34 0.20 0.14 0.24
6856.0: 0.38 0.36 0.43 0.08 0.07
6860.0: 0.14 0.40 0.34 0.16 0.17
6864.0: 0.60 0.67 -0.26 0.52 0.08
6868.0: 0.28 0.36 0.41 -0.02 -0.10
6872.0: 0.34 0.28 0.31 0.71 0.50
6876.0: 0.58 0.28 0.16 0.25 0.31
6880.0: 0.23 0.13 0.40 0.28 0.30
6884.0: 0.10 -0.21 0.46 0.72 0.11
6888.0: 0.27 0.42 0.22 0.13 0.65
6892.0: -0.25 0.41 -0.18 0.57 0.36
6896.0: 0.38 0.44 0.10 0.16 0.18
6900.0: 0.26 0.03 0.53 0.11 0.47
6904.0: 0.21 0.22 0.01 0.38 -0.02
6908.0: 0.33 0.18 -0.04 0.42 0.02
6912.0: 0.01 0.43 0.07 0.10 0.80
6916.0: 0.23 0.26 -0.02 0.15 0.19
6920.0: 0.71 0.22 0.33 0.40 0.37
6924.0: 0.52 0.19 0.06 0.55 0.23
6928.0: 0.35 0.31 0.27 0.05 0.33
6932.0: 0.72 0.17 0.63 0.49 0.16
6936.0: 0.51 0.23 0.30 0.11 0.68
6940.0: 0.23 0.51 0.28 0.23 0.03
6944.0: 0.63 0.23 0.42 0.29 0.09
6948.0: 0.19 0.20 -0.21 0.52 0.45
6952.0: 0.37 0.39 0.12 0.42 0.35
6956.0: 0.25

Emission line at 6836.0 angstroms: H-alpha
